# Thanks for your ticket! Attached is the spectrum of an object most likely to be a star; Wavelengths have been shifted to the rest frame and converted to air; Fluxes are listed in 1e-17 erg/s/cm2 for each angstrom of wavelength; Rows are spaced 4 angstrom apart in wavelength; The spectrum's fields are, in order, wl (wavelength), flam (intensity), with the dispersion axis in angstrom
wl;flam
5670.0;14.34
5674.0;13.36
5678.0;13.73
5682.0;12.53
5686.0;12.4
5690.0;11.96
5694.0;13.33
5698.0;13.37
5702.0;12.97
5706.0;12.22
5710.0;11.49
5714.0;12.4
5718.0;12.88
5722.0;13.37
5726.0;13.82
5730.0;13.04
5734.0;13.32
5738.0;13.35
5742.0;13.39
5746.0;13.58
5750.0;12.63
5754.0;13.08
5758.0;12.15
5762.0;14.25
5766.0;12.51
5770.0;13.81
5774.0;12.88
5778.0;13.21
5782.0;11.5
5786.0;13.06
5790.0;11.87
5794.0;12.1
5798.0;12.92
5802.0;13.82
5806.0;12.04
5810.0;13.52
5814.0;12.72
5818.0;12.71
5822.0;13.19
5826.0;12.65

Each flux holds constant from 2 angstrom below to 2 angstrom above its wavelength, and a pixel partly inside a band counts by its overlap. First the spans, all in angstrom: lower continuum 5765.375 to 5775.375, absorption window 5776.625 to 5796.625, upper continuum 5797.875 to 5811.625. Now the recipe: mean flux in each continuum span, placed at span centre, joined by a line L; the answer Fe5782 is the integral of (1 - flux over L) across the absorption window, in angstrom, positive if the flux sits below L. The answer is 1.2 angstrom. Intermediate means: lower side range 13.2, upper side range 13.1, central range 12.3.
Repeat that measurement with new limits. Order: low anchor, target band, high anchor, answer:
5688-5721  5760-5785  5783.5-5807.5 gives -0.8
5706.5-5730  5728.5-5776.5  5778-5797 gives -2.4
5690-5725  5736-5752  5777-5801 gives -0.8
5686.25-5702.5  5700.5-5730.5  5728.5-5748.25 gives 0.7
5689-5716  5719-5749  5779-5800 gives -2.1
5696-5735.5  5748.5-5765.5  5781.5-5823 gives -0.3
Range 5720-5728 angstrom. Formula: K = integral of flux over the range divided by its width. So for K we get 13.6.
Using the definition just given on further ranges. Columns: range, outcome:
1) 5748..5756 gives 12.9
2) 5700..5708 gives 12.6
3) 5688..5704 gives 12.9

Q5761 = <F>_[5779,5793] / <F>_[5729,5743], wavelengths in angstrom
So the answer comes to 0.9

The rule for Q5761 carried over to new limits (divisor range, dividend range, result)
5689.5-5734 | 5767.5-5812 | 0.99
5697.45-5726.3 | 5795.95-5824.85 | 1.02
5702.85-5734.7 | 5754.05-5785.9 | 1.01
